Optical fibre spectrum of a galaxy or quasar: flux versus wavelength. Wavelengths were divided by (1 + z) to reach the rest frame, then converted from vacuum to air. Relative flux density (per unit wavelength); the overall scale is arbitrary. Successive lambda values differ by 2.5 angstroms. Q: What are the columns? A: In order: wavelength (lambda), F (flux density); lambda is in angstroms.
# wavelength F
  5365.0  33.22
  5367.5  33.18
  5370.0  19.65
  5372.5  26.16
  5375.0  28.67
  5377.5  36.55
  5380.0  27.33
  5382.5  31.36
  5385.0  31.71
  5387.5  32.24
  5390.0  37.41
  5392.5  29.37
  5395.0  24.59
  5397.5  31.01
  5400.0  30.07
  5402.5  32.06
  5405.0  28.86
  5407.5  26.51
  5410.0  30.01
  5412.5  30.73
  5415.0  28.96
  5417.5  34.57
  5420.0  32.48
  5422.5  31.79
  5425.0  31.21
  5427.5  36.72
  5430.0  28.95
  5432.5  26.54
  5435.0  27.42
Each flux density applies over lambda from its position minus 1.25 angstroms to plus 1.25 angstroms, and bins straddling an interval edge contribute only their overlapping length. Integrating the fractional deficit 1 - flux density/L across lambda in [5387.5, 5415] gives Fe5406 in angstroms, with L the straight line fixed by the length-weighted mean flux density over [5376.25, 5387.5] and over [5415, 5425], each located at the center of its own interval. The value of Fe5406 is 1.6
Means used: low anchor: 31.8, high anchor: 32.2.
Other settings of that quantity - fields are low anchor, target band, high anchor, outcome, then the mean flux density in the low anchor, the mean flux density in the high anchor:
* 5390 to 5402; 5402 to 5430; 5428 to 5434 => -1.78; 29.9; 28.9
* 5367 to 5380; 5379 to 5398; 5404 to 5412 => -1.41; 28.4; 28.7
